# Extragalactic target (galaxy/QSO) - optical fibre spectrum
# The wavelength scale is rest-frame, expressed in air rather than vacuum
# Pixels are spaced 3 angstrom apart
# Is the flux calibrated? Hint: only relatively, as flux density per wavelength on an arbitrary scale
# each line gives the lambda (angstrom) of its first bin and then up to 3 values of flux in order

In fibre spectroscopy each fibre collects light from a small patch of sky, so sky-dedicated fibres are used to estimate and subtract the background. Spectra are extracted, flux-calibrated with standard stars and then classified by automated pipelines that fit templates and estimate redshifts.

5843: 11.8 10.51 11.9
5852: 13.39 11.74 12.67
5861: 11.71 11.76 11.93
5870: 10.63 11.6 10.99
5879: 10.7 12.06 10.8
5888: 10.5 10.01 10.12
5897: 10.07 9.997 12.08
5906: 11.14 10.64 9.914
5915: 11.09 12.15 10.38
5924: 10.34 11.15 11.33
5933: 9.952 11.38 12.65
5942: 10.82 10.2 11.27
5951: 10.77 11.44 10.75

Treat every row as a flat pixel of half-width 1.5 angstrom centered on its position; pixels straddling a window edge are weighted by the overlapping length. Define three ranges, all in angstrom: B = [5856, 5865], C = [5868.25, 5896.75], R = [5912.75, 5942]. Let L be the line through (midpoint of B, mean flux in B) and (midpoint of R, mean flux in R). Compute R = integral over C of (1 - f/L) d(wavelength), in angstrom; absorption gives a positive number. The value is 2.3 angstrom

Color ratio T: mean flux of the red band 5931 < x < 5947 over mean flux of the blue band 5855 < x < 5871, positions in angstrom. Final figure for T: 0.94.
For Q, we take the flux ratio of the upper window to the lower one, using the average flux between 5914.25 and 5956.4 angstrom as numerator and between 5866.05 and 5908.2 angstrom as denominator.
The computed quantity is 1.02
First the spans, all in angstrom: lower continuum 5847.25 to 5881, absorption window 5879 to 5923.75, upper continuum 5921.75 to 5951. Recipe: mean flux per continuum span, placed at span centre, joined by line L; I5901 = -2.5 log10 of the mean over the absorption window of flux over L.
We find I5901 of 0.06 mag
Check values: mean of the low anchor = 11.7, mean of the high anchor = 11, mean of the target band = 10.8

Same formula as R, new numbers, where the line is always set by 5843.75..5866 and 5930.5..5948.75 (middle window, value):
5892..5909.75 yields 1.2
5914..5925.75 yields 0.3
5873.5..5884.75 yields 0.4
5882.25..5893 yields 0.9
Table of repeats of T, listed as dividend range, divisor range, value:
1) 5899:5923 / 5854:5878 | 0.94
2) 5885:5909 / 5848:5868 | 0.87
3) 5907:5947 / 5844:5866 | 0.91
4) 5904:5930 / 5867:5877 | 0.97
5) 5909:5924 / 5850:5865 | 0.88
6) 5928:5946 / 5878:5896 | 1.04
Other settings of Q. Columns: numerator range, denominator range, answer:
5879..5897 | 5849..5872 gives 0.89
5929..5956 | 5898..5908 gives 1.01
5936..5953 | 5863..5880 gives 0.99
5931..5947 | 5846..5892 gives 0.96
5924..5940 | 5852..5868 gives 0.92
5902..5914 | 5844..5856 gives 0.92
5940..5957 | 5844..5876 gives 0.93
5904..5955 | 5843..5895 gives 0.97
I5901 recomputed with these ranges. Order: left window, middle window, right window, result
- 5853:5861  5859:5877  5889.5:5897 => 0.01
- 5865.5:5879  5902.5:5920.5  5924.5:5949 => 0.00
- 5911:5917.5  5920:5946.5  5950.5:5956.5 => 0.00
